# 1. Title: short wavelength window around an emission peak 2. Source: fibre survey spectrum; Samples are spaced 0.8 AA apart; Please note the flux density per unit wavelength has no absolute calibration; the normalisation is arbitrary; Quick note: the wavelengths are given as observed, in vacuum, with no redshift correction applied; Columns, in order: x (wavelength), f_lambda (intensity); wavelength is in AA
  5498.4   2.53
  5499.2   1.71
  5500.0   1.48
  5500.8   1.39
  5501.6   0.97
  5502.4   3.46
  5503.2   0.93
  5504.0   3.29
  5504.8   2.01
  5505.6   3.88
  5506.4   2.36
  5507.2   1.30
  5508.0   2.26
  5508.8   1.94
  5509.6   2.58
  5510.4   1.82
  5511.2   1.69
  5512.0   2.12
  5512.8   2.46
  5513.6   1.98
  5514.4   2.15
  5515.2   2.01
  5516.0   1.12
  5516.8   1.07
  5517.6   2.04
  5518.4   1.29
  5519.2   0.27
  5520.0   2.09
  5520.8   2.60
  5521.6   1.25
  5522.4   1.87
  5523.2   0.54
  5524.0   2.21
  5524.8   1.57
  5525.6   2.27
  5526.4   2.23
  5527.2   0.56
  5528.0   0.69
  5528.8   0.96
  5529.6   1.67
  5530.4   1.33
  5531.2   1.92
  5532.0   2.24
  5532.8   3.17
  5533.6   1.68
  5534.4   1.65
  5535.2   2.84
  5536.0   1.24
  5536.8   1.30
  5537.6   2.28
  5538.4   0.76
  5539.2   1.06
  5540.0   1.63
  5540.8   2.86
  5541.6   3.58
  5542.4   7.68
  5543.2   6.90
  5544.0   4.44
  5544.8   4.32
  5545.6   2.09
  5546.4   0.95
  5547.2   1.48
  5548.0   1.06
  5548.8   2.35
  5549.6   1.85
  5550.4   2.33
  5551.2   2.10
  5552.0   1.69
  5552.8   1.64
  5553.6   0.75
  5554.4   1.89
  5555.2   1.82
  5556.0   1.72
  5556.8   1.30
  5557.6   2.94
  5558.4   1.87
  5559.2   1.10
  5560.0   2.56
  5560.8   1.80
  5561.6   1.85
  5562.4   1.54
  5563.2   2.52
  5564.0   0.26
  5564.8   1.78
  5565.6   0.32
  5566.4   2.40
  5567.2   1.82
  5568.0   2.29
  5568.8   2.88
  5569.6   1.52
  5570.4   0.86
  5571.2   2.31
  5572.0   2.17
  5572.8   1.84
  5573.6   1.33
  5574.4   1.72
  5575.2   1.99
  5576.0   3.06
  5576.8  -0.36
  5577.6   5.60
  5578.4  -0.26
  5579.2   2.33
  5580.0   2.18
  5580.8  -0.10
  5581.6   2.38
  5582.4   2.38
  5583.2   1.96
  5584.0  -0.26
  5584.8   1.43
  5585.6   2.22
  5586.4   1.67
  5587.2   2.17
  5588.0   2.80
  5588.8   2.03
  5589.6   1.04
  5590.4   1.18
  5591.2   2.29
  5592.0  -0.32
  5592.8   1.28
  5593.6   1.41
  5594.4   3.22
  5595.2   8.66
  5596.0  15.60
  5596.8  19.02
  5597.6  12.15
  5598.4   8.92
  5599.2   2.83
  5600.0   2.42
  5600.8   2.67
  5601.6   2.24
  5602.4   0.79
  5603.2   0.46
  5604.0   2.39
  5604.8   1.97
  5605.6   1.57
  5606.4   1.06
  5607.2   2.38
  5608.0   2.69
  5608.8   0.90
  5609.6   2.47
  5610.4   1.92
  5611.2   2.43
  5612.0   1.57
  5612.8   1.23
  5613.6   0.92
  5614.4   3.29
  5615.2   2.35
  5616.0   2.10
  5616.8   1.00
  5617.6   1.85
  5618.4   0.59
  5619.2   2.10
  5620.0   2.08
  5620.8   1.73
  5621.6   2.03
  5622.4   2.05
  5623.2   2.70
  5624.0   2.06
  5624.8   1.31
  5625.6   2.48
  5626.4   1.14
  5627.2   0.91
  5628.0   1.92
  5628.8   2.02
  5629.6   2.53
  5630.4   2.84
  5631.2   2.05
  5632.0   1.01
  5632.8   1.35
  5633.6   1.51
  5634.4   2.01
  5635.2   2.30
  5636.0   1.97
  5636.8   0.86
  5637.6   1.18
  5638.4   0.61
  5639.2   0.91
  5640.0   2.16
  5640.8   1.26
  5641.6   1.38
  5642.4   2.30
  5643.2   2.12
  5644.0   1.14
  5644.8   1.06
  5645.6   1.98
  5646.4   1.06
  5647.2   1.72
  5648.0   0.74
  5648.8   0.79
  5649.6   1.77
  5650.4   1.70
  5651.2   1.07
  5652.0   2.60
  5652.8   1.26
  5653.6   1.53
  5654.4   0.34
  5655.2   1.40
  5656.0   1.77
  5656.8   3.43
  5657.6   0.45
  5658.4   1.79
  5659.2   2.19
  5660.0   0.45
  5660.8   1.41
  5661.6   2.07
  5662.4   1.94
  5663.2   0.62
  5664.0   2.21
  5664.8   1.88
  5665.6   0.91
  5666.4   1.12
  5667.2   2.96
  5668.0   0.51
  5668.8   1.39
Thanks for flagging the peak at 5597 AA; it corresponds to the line [O III] 5007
